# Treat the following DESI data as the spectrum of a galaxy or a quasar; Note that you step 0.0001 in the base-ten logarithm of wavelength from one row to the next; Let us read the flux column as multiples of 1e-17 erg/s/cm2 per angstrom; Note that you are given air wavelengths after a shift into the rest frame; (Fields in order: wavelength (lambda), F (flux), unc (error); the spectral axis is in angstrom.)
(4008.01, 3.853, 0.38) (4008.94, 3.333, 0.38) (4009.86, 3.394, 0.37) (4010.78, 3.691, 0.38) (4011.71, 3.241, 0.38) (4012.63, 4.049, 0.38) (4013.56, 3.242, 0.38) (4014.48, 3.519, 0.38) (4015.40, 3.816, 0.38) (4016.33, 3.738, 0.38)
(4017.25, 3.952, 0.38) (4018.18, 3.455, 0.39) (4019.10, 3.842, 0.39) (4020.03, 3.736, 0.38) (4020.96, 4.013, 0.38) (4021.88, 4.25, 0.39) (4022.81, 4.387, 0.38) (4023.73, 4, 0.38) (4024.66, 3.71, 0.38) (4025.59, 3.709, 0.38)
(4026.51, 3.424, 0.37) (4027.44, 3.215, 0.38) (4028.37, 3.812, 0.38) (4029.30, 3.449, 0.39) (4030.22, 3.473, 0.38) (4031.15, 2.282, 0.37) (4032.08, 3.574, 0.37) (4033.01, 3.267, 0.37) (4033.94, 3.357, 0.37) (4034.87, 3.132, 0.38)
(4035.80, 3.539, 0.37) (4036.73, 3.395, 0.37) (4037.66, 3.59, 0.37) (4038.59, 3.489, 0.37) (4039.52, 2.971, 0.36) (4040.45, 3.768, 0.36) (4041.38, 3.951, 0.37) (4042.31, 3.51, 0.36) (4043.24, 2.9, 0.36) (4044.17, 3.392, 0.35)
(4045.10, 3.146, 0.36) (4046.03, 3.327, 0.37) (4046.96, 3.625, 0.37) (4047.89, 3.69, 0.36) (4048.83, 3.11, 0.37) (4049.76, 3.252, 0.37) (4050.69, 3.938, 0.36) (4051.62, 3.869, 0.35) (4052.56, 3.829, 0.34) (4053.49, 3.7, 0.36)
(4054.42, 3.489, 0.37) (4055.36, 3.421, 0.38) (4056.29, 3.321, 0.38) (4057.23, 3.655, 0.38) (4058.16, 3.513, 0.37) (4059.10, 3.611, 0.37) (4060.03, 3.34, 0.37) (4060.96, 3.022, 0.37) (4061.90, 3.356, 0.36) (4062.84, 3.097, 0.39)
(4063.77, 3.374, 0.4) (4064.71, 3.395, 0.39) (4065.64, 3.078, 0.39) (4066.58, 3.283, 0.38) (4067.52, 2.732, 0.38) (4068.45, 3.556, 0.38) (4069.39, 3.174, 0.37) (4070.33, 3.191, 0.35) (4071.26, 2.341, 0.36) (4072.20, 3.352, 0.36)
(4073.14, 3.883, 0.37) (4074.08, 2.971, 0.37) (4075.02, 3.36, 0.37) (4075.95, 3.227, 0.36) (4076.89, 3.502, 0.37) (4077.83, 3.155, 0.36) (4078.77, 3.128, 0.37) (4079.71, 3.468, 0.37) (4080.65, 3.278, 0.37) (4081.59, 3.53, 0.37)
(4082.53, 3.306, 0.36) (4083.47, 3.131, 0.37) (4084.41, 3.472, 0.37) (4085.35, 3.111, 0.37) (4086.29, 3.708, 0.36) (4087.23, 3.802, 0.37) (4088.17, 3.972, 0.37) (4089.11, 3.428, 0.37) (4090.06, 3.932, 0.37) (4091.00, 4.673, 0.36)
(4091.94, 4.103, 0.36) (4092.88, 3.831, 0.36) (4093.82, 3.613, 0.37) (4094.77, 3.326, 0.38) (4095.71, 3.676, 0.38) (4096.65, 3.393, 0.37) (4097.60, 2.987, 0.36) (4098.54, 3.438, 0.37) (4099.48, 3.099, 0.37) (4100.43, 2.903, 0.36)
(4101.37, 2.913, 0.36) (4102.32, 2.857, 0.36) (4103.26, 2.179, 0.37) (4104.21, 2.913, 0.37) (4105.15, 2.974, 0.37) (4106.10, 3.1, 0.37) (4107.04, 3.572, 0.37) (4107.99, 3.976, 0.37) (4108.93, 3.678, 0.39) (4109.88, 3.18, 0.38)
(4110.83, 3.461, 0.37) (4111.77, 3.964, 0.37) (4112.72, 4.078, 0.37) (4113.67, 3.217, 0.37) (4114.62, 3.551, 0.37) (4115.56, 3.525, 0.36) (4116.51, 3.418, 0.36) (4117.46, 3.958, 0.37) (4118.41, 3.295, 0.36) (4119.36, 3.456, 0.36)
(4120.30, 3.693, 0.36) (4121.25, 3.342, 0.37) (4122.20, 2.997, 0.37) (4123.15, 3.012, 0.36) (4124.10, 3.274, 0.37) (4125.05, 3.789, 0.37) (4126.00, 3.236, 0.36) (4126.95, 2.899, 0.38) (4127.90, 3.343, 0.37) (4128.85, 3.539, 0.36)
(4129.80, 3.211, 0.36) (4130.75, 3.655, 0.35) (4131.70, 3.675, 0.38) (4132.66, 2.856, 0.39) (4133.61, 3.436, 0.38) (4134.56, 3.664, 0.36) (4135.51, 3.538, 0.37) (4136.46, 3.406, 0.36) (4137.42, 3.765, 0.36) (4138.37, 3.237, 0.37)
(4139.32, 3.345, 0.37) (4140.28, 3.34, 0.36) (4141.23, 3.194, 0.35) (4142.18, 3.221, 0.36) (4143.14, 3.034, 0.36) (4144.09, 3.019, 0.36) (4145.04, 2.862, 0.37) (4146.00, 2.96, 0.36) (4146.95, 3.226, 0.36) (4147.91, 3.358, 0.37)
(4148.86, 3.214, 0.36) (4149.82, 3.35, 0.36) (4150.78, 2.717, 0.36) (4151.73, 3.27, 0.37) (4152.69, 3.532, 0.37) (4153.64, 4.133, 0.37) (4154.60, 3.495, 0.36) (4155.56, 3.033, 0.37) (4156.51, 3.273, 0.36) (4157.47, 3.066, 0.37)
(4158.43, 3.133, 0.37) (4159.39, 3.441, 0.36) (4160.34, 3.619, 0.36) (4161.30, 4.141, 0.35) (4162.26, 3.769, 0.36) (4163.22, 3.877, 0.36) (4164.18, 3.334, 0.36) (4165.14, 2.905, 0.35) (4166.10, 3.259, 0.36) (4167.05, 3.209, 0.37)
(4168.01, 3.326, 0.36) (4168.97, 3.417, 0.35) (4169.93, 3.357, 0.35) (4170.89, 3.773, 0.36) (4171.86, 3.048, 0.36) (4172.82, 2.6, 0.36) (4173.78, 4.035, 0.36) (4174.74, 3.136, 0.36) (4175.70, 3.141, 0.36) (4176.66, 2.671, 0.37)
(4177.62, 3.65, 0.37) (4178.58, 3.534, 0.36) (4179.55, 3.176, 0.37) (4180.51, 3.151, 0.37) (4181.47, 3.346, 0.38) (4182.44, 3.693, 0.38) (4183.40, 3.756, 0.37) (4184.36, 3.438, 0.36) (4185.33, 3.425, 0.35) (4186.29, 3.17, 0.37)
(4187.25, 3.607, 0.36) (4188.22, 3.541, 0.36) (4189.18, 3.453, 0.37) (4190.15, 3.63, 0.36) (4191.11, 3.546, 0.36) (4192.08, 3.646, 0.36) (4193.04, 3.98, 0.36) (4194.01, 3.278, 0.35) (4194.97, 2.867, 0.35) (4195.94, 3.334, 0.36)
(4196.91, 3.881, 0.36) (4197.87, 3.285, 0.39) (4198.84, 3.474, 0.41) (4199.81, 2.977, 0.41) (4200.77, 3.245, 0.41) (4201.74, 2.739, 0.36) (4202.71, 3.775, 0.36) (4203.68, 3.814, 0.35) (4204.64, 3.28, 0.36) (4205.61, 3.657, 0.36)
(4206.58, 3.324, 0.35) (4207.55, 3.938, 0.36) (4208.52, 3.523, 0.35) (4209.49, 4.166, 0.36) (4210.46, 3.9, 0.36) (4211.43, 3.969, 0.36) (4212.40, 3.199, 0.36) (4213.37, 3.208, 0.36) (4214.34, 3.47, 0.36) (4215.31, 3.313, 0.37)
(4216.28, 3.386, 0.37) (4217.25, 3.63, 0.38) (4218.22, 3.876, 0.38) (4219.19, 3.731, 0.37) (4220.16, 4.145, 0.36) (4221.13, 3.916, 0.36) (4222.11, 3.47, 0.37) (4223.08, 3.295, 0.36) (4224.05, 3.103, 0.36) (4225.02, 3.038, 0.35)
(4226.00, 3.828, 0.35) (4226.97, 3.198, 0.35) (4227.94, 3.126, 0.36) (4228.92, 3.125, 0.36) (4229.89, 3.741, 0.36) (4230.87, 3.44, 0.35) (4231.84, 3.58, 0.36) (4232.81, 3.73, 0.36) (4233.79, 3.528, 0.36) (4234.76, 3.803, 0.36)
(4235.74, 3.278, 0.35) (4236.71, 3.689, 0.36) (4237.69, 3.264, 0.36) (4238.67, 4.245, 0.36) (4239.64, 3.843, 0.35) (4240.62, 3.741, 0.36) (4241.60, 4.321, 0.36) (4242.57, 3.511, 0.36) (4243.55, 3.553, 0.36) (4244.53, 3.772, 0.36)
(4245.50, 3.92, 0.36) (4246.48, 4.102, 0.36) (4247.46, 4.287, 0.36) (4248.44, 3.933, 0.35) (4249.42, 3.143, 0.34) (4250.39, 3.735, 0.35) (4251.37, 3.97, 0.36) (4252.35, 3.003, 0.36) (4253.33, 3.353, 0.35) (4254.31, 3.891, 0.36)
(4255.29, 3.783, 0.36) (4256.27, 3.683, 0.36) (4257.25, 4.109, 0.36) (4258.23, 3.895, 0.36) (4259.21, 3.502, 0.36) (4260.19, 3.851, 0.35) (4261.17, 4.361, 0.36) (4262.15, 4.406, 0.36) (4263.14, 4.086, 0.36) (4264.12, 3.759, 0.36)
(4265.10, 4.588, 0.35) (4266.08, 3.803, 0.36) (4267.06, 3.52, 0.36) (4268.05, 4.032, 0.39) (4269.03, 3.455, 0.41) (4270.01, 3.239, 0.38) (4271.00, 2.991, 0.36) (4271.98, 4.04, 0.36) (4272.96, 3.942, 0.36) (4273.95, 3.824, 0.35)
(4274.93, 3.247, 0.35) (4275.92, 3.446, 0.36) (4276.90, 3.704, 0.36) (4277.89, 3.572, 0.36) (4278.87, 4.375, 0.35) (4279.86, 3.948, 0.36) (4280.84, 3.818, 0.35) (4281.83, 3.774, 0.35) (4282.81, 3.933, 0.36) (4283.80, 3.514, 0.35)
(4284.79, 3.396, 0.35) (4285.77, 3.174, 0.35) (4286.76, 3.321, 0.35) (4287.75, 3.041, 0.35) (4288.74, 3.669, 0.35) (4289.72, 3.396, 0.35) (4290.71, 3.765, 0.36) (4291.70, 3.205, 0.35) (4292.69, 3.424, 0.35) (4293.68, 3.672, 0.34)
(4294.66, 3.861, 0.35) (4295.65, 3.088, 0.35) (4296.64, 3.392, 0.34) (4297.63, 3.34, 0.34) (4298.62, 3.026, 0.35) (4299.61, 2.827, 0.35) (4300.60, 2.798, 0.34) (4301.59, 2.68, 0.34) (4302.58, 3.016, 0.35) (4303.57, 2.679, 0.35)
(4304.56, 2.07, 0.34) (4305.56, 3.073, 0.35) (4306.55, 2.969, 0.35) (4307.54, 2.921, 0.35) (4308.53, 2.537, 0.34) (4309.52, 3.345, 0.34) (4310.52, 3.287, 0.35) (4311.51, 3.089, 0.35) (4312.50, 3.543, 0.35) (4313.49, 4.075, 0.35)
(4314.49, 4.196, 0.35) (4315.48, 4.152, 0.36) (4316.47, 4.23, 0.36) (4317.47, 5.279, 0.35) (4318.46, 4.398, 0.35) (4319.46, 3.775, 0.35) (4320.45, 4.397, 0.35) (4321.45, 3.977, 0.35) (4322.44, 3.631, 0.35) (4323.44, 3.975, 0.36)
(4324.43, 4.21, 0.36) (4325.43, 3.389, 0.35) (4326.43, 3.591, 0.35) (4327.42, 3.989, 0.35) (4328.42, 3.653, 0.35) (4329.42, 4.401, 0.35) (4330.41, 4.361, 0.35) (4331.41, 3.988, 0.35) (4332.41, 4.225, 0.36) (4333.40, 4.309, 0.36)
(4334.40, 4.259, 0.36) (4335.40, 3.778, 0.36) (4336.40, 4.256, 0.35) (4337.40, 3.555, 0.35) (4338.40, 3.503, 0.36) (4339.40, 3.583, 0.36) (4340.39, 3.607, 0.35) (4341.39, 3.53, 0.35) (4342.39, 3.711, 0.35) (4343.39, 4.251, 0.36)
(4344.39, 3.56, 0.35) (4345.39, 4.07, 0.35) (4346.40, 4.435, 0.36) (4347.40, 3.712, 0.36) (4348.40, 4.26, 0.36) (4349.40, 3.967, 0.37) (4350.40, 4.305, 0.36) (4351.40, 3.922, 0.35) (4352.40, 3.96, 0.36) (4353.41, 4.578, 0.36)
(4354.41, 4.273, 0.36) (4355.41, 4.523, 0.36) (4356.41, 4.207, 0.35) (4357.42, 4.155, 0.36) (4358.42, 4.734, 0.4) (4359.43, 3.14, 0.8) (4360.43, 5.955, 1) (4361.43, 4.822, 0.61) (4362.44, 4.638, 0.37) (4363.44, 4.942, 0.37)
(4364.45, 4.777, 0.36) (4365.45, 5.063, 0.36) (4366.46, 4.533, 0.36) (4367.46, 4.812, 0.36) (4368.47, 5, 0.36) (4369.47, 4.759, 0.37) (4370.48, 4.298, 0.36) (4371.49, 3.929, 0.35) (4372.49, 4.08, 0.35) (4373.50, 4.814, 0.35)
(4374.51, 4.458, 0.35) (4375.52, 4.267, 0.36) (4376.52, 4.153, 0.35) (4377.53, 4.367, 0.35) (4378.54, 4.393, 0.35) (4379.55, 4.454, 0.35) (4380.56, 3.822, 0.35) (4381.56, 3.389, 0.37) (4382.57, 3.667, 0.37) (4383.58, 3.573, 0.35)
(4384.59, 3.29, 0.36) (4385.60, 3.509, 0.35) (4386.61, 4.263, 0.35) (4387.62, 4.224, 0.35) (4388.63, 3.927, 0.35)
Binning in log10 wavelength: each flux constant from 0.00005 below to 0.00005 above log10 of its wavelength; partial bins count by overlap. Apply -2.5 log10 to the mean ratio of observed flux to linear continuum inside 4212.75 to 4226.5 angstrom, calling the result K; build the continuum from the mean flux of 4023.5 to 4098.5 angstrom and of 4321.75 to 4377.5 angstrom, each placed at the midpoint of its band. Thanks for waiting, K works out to 0.096 mag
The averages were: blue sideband 3.43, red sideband 4.2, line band 3.53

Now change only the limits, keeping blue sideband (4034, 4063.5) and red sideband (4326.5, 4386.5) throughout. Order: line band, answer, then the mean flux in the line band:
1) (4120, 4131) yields 0.10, 3.32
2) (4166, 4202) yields 0.12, 3.37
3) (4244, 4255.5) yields 0.05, 3.74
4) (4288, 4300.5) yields 0.20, 3.36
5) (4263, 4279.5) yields 0.07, 3.74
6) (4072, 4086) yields 0.06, 3.33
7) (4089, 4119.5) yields 0.04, 3.44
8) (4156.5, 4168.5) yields 0.09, 3.42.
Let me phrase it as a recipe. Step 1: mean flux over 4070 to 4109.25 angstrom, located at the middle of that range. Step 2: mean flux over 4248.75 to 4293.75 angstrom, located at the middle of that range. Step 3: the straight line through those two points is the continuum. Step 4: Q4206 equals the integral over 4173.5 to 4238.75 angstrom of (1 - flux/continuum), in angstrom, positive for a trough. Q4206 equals 1.52 angstrom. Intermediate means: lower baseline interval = 3.37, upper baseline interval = 3.68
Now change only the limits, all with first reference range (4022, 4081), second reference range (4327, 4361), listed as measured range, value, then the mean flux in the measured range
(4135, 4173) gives 3.28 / 3.33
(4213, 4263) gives 2.20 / 3.67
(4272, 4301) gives 3.21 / 3.51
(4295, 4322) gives 3.95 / 3.42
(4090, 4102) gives -0.01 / 3.51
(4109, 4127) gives 0.50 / 3.46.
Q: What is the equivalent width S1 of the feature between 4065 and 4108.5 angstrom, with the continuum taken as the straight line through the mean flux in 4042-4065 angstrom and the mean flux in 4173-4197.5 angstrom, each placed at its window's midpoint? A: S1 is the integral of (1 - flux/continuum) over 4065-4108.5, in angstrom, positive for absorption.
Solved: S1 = 1.2 angstrom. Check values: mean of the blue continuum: 3.44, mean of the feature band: 3.34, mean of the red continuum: 3.43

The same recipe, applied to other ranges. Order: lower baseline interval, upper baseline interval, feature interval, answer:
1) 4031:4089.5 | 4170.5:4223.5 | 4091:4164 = 1.1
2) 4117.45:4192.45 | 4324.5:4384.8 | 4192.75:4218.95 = 0.5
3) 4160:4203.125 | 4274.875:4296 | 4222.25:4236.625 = 0.2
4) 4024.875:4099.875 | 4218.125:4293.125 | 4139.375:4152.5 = 1.4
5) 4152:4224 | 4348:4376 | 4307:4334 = 2.2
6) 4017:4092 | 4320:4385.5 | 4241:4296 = 3.4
